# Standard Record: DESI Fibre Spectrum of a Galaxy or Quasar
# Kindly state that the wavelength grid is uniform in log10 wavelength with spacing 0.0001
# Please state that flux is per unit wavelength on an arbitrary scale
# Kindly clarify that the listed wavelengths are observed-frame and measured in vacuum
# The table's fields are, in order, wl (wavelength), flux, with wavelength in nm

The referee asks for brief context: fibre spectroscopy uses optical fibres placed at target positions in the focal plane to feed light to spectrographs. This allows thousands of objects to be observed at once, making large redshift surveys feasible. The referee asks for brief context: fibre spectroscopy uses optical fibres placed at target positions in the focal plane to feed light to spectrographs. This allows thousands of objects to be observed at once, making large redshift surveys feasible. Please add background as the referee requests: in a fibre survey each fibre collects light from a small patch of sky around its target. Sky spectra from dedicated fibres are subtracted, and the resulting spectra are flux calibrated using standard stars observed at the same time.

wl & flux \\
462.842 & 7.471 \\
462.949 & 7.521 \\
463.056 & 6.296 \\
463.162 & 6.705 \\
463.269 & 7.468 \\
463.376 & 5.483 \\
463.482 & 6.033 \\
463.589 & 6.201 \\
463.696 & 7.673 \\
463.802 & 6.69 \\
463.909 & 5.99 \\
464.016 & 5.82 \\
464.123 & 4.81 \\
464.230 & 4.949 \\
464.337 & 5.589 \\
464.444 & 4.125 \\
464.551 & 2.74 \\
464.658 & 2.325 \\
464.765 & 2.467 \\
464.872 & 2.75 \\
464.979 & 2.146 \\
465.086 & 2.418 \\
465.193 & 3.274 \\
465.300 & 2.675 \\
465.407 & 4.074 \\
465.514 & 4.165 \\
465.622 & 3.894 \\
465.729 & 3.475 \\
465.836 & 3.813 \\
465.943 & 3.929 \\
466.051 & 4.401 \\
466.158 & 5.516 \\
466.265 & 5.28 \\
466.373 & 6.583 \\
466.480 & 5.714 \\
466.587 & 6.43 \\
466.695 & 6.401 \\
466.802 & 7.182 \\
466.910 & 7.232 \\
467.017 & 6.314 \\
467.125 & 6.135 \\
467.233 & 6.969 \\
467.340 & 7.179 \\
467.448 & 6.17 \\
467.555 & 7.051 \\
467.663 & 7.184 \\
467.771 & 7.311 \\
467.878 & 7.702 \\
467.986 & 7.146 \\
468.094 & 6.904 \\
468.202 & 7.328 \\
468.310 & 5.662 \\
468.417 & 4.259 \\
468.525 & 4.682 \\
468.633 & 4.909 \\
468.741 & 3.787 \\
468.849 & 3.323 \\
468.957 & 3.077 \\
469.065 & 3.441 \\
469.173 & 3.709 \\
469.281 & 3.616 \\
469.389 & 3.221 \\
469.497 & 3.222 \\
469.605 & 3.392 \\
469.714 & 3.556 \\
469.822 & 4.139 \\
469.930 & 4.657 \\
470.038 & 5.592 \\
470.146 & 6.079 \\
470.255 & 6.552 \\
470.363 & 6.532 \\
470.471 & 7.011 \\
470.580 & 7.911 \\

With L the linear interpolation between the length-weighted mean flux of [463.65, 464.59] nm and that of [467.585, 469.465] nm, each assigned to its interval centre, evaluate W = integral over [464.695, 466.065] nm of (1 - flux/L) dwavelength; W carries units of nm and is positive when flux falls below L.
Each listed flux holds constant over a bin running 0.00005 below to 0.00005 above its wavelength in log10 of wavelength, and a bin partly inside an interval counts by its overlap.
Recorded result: 0.52 nm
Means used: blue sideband 5.4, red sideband 5.13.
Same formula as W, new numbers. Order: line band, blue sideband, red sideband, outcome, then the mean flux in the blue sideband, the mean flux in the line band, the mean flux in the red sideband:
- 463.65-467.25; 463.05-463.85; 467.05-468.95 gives 0.87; 6.59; 4.8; 6.03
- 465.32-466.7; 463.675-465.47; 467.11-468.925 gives 0.04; 4.08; 4.79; 6.06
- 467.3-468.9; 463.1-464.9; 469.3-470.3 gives -0.47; 5.2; 6.03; 4.44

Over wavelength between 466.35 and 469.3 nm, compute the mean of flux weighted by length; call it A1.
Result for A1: 5.85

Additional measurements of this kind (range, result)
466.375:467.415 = 6.61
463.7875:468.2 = 5.21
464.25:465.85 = 3.35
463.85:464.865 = 4.25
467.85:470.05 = 4.58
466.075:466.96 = 6.23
